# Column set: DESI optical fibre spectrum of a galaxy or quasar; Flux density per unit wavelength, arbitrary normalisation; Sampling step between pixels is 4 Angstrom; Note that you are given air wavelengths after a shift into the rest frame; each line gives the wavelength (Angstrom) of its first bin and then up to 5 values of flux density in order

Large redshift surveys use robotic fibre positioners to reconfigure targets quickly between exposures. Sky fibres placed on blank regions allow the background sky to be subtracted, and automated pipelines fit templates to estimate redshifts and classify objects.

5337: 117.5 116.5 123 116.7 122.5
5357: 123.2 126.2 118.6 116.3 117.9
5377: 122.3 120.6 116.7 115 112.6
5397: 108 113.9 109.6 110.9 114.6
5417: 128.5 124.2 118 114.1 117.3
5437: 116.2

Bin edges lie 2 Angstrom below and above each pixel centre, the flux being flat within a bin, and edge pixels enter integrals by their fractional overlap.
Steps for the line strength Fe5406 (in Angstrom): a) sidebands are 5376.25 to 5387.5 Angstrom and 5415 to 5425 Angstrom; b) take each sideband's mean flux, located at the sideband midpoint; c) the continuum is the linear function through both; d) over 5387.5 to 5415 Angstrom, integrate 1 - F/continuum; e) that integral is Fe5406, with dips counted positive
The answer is 2.26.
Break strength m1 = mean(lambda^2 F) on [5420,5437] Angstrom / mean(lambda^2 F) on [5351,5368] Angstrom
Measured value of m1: 0.99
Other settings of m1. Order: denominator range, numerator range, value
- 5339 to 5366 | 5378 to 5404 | 0.96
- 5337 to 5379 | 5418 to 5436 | 1.01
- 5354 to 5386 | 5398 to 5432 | 0.98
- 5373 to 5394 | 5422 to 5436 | 1.01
